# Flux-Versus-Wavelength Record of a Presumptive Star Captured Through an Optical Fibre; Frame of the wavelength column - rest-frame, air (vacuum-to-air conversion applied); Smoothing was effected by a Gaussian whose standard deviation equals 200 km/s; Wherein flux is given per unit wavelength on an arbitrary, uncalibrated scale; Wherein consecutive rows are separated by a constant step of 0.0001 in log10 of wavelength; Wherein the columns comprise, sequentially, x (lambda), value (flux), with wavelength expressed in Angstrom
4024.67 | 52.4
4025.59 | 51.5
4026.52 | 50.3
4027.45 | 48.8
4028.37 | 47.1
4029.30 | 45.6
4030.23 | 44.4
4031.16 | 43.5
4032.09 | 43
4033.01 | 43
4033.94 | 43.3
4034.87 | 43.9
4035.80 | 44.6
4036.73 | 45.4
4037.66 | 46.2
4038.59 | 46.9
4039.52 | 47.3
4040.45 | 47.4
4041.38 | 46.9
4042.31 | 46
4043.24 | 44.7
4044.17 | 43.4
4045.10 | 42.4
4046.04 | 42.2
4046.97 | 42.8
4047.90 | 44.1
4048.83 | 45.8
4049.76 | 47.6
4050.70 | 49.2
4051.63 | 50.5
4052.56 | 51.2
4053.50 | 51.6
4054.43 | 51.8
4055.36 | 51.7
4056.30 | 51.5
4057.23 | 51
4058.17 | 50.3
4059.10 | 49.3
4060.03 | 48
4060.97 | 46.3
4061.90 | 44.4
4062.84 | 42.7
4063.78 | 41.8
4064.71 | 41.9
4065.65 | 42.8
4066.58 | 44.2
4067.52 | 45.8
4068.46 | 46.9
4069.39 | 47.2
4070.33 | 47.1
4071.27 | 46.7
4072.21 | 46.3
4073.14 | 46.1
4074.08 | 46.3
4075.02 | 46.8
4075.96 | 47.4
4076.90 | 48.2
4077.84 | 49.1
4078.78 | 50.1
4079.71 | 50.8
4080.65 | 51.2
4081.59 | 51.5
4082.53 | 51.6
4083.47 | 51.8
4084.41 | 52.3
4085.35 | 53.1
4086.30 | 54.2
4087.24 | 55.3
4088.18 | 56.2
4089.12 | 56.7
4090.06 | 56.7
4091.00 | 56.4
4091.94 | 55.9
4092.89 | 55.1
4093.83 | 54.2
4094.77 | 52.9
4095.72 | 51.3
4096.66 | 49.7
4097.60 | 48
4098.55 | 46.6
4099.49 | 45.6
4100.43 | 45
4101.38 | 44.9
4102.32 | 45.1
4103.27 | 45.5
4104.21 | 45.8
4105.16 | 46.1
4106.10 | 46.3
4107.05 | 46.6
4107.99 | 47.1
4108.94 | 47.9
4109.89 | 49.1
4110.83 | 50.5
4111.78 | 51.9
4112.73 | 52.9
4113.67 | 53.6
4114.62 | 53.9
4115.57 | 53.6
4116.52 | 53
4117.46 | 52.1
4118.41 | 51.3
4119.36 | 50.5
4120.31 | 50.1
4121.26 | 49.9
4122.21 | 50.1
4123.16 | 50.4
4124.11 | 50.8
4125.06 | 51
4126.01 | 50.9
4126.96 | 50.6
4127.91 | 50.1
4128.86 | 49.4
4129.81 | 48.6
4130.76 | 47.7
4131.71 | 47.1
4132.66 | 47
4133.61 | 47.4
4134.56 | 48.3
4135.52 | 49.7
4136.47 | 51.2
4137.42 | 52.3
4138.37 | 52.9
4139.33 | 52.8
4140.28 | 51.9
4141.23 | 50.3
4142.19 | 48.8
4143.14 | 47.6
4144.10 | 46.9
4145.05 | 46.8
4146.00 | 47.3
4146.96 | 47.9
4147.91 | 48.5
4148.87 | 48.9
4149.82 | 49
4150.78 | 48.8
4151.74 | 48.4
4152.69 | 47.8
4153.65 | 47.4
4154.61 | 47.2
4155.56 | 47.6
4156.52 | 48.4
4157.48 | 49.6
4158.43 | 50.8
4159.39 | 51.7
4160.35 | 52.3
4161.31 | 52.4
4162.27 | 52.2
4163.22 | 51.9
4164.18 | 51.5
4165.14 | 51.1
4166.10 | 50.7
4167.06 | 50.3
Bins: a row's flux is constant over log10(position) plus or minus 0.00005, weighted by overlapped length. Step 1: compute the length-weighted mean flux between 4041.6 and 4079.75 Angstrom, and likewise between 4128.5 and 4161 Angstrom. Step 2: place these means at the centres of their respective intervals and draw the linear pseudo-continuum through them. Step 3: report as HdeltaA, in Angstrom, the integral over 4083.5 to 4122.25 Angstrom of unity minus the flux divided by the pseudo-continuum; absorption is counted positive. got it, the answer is -2.3 Angstrom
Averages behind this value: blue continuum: 46.9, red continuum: 49.1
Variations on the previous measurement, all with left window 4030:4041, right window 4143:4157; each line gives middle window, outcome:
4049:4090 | -2.9 Angstrom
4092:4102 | -0.6 Angstrom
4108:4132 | -1.8 Angstrom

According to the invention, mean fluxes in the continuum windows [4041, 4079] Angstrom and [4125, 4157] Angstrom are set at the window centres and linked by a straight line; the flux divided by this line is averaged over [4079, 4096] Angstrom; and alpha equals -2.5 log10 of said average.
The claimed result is -0.132 mag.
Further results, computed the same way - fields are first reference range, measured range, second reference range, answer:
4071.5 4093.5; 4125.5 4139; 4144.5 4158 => -0.010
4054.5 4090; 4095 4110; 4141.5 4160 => 0.041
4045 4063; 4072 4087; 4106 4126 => -0.020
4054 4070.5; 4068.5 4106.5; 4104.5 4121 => -0.029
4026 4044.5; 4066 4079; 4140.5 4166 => -0.003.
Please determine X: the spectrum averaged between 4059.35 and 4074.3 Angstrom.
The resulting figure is 45.3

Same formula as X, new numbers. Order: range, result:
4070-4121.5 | 50.3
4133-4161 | 49.3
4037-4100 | 48.7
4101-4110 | 46.3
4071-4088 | 50.1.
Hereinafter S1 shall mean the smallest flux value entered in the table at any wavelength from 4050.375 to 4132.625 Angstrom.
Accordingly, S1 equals 41.8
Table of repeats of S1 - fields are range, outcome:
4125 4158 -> 46.8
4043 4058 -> 42.2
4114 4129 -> 49.4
